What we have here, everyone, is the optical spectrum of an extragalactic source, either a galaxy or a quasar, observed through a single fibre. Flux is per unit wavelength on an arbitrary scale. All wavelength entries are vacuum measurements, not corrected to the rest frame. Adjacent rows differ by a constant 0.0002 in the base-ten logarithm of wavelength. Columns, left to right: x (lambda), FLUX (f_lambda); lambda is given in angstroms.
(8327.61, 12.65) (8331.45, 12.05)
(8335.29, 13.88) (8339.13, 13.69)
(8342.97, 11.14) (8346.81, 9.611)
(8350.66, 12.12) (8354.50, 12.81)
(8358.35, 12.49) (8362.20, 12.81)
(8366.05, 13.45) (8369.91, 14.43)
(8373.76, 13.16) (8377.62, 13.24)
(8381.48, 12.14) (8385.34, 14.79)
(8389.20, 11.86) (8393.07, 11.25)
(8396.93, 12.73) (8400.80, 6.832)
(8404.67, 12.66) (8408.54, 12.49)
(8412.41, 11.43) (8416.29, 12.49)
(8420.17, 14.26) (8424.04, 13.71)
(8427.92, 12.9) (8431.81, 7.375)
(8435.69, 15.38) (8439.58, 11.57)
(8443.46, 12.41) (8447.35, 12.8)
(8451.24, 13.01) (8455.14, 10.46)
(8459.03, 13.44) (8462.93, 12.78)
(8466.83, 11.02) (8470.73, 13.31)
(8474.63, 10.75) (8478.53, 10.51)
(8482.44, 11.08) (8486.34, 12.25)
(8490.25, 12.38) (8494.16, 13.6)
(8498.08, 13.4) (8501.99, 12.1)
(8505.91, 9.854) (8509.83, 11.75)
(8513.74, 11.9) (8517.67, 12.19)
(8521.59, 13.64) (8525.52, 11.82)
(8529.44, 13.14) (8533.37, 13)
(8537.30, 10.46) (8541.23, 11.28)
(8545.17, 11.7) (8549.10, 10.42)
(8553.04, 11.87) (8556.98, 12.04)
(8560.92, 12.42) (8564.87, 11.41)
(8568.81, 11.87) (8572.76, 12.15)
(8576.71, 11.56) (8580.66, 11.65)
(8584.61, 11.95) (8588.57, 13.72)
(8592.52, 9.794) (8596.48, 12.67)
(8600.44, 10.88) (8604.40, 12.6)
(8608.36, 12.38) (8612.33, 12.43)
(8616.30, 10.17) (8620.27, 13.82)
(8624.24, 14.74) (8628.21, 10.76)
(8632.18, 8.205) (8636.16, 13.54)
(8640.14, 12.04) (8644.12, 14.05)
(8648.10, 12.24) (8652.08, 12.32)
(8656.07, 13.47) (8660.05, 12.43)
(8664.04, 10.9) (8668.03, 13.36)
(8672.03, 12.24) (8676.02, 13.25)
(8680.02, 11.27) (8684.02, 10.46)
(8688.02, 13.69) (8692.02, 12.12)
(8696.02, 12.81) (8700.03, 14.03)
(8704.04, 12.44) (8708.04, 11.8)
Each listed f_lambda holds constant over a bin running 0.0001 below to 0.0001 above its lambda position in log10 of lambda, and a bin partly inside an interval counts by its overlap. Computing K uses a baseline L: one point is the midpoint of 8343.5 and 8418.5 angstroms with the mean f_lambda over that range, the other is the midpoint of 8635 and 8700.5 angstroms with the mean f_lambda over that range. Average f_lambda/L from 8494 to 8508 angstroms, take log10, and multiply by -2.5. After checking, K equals 0.03 mag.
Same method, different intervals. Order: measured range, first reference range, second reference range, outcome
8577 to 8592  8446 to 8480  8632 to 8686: 0.01 mag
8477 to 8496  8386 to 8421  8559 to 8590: -0.01 mag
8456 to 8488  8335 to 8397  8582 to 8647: 0.05 mag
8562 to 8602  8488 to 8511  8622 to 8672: 0.04 mag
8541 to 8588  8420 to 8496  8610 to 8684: 0.04 mag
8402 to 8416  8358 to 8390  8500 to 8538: 0.09 mag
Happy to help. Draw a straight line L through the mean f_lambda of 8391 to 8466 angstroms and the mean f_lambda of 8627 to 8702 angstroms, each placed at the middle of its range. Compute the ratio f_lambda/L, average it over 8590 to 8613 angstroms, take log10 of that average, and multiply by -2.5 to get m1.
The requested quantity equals 0.04 mag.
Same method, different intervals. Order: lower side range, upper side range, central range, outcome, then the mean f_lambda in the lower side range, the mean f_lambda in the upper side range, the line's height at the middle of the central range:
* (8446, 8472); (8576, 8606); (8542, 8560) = 0.043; 12.4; 11.9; 12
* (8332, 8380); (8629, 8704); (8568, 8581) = 0.056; 12.7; 12.3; 12.4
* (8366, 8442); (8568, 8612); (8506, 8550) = 0.019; 12.4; 11.9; 12.1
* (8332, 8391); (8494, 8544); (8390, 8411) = 0.124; 12.8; 12.1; 12.6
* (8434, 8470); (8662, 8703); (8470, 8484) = 0.116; 12.5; 12.4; 12.5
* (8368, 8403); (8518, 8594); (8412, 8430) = -0.073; 12.3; 11.9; 12.2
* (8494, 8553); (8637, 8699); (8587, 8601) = 0.038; 12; 12.5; 12.2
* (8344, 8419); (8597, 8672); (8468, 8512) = 0.032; 12.3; 12.2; 12.3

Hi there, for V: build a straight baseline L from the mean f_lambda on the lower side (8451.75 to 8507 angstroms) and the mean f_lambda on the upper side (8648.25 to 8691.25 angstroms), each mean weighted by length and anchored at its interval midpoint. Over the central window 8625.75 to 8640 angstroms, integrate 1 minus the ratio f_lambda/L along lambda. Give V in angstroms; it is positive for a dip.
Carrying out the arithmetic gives 1.3 angstroms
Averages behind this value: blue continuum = 12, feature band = 11.1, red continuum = 12.3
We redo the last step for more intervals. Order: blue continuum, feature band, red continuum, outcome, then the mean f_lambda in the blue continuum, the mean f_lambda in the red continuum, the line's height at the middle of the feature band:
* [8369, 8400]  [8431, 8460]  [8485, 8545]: 0.6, 12.7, 12.2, 12.4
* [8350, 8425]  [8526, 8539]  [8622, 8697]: 0.2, 12.6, 12.3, 12.4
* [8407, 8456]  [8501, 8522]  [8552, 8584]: 0.5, 12.4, 11.9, 12.1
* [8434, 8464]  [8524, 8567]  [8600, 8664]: 2.4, 12.7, 12.2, 12.5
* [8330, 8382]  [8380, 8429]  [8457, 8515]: 0.6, 12.7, 12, 12.4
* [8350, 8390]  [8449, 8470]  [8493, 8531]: 0.6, 13.1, 12.3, 12.6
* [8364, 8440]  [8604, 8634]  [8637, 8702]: 1.6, 12.4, 12.6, 12.5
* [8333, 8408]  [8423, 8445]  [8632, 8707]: 0.4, 12.4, 12.5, 12.4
